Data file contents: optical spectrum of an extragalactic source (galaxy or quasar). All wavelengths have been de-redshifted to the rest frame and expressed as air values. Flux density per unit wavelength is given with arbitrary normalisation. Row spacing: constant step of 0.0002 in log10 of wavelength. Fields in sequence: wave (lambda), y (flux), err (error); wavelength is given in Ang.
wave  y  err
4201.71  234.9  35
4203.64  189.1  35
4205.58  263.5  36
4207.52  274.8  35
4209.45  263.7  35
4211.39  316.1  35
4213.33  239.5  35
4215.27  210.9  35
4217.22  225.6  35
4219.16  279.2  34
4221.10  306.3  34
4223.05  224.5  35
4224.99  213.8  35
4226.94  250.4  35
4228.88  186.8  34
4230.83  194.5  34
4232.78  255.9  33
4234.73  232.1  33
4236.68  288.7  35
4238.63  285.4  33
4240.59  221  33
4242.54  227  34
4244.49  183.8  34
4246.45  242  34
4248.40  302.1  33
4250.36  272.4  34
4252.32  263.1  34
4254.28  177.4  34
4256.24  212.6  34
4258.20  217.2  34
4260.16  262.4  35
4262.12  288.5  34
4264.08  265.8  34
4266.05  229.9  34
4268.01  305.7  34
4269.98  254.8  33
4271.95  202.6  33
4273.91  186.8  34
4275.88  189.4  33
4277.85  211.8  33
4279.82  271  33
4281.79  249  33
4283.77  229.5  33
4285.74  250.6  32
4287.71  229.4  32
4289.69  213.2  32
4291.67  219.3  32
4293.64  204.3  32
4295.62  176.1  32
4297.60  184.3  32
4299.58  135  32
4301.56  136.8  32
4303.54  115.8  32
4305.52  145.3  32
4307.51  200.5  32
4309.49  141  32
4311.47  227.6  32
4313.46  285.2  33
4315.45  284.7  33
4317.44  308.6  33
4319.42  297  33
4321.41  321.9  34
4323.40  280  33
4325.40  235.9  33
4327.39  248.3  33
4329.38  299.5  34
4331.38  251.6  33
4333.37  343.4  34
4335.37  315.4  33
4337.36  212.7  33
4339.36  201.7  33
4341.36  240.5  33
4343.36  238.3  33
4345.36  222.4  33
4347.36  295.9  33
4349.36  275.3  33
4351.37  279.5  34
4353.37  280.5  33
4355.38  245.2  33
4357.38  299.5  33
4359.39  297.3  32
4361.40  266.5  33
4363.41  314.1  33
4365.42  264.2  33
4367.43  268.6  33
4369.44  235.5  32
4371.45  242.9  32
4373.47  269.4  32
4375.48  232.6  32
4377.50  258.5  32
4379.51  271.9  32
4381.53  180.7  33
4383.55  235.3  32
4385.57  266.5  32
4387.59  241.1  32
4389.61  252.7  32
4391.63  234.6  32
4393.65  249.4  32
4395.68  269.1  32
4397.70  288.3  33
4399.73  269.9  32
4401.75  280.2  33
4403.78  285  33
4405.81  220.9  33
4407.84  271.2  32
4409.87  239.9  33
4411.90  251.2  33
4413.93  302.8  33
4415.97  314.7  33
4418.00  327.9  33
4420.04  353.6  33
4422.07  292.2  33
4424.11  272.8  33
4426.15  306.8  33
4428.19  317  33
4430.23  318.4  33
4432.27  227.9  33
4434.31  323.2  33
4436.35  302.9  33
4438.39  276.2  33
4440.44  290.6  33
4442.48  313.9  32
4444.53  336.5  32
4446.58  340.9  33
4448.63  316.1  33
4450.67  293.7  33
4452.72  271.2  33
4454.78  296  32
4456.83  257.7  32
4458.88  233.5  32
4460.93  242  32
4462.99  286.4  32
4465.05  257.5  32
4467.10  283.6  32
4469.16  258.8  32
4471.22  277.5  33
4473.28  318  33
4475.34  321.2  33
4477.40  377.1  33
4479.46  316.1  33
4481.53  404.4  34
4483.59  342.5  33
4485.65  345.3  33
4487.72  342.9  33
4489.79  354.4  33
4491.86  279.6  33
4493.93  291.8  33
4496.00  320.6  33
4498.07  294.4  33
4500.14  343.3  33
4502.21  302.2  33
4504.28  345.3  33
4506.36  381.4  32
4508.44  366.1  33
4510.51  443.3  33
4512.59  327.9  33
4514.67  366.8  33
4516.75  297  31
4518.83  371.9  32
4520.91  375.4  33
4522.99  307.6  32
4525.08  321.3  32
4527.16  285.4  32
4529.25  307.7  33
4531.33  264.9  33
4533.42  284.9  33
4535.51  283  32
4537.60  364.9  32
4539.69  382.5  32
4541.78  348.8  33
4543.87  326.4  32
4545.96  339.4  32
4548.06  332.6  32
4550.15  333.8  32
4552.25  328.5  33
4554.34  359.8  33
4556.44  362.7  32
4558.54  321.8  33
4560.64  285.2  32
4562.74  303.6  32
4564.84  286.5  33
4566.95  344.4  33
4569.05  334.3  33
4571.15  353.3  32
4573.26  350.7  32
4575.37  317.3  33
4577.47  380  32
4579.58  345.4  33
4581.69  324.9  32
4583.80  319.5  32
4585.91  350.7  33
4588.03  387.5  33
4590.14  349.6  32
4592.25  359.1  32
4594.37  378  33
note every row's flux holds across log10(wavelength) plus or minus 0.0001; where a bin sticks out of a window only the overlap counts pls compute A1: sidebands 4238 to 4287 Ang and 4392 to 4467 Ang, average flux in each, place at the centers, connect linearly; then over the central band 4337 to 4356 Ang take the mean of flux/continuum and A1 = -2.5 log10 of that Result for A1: 0.05 mag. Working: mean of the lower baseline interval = 240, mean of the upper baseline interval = 286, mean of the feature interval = 250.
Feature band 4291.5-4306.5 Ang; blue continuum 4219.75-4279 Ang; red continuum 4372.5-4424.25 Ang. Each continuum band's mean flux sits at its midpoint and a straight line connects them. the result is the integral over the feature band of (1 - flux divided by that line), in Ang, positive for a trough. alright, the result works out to 5.2 Ang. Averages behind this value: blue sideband 239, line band 162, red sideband 267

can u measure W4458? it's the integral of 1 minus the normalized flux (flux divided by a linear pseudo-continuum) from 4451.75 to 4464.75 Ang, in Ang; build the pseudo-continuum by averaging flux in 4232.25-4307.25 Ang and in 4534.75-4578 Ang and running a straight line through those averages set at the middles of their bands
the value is 1.4 Ang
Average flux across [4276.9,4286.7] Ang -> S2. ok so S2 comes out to 242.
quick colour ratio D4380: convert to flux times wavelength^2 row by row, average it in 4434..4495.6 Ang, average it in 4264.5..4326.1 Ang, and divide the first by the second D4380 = 1.47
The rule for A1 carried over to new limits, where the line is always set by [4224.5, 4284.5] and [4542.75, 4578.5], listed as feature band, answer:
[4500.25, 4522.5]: -0.12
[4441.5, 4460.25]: 0.02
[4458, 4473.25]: 0.14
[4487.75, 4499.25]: 0.00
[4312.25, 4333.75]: -0.10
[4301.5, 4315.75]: 0.31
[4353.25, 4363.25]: -0.04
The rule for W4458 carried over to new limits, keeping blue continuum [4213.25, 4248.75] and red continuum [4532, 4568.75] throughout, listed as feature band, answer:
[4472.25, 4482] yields -1.1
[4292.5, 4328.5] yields 6.0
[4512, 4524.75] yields -0.8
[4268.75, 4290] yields 2.1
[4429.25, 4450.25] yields -0.5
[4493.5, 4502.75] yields 0.0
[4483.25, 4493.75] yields -0.6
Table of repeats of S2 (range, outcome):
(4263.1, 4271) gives 264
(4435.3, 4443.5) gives 296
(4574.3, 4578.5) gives 349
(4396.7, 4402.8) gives 279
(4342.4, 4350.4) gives 258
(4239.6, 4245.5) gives 211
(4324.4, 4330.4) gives 261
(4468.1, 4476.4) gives 294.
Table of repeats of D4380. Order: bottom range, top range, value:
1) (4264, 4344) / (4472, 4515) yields 1.60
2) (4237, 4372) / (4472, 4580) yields 1.52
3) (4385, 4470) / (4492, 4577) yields 1.23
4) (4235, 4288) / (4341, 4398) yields 1.13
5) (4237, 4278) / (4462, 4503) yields 1.46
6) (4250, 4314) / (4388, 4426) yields 1.36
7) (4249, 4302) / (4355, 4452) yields 1.31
